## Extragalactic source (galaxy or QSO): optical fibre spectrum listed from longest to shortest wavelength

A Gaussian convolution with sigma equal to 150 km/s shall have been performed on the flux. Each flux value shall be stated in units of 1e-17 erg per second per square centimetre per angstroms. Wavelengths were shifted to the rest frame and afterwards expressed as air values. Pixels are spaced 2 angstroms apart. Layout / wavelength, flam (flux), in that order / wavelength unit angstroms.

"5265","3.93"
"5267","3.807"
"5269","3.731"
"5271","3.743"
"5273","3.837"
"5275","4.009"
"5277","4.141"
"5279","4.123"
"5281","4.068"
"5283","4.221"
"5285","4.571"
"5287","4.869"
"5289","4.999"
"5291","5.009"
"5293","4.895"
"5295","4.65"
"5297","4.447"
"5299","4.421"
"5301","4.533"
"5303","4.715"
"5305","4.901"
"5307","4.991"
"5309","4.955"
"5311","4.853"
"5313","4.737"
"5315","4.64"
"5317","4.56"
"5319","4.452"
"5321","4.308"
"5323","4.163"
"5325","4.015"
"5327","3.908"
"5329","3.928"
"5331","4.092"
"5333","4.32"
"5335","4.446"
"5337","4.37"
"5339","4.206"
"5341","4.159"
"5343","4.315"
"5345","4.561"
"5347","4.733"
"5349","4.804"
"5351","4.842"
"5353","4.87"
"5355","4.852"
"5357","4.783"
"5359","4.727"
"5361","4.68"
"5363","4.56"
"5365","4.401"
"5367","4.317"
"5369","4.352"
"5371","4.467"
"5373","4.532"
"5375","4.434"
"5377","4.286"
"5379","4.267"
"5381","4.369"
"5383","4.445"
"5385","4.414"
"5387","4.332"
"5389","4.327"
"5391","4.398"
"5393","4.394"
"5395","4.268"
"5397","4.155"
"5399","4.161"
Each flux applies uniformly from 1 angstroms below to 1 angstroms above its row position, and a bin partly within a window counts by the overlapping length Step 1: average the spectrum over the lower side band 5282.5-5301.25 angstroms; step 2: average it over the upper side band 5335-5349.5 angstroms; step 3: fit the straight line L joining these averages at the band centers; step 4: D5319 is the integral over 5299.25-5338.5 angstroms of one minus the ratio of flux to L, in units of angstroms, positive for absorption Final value 0.8 angstroms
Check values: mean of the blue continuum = 4.68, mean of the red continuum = 4.44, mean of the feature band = 4.46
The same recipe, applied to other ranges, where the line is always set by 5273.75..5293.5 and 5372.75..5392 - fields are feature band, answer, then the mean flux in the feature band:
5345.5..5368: -1.46 angstroms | 4.69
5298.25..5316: -1.22 angstroms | 4.75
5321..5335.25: 0.99 angstroms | 4.12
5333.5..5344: 0.28 angstroms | 4.3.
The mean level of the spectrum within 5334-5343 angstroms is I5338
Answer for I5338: 4.3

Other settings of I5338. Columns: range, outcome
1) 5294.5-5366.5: 4.52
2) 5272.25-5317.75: 4.58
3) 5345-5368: 4.68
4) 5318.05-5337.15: 4.19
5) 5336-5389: 4.5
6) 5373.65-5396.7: 4.35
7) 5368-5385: 4.4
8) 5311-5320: 4.63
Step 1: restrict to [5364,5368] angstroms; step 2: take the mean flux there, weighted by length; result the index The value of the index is 4.36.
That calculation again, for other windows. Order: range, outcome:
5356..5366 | 4.63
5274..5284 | 4.11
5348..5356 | 4.84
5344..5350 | 4.7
